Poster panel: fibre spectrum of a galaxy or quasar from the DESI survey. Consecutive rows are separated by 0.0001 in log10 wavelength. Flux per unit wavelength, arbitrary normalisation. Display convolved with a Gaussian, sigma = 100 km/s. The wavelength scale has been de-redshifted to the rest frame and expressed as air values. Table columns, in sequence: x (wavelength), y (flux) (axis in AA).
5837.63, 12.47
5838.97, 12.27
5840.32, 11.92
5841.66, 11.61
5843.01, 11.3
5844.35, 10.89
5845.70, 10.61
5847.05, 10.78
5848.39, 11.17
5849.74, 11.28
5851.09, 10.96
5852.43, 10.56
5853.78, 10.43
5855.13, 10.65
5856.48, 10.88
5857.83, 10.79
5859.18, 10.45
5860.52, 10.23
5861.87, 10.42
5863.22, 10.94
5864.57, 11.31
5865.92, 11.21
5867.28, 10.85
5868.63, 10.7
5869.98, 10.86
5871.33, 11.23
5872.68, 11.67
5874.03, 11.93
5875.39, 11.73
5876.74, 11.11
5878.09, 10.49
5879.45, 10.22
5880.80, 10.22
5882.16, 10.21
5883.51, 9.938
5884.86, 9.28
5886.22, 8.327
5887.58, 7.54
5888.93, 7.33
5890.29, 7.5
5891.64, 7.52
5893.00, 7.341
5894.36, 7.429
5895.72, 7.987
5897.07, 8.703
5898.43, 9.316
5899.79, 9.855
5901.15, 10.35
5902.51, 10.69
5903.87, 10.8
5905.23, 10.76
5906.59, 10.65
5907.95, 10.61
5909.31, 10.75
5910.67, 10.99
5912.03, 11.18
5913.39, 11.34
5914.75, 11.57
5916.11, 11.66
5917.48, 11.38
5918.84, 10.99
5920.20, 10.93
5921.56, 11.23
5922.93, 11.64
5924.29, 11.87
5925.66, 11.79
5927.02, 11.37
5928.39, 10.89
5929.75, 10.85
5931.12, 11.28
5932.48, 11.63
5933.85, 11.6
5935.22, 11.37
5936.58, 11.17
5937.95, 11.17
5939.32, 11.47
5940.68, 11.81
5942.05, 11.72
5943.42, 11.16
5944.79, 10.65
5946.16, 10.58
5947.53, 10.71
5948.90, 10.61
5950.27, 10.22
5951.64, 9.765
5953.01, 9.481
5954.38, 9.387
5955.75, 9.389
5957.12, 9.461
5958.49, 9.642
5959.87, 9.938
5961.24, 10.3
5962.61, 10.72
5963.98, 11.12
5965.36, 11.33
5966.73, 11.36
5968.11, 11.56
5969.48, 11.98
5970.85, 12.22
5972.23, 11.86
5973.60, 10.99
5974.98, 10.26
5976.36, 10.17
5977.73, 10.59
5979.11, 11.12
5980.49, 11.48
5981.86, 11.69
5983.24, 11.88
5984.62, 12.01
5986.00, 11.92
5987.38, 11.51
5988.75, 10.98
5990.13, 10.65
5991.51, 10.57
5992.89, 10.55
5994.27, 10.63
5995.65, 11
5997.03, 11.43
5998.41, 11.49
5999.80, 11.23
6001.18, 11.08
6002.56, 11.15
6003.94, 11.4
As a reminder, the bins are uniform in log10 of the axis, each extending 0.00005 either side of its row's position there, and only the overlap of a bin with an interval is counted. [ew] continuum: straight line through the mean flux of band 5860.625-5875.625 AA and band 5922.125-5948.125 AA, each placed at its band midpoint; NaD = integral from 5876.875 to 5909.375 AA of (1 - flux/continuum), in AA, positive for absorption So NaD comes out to 5.4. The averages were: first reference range 11.1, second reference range 11.3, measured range 9.33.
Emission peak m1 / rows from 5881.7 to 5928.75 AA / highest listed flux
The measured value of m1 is 11.87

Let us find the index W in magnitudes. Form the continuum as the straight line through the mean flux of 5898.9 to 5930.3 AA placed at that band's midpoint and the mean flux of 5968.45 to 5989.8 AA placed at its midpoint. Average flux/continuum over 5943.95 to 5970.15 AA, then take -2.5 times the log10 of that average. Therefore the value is 0.08 mag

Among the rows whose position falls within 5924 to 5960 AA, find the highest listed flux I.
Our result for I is 11.87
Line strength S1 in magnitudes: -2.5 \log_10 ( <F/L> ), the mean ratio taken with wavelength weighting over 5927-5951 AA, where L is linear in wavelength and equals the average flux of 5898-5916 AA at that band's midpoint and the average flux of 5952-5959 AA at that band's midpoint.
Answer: -0.124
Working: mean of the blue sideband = 10.7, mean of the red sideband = 9.49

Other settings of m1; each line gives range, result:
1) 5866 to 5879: 11.93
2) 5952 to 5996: 12.22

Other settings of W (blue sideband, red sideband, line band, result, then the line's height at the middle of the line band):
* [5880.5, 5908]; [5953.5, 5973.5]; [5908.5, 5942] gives -0.154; 9.84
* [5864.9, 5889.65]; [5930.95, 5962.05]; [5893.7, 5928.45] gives -0.020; 10.4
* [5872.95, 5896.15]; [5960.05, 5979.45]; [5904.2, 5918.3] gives -0.132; 9.81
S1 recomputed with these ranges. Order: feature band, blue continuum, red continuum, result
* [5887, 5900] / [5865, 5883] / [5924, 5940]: 0.36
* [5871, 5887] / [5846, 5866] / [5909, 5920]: 0.05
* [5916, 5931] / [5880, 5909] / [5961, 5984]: -0.14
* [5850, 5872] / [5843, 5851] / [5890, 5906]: -0.04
